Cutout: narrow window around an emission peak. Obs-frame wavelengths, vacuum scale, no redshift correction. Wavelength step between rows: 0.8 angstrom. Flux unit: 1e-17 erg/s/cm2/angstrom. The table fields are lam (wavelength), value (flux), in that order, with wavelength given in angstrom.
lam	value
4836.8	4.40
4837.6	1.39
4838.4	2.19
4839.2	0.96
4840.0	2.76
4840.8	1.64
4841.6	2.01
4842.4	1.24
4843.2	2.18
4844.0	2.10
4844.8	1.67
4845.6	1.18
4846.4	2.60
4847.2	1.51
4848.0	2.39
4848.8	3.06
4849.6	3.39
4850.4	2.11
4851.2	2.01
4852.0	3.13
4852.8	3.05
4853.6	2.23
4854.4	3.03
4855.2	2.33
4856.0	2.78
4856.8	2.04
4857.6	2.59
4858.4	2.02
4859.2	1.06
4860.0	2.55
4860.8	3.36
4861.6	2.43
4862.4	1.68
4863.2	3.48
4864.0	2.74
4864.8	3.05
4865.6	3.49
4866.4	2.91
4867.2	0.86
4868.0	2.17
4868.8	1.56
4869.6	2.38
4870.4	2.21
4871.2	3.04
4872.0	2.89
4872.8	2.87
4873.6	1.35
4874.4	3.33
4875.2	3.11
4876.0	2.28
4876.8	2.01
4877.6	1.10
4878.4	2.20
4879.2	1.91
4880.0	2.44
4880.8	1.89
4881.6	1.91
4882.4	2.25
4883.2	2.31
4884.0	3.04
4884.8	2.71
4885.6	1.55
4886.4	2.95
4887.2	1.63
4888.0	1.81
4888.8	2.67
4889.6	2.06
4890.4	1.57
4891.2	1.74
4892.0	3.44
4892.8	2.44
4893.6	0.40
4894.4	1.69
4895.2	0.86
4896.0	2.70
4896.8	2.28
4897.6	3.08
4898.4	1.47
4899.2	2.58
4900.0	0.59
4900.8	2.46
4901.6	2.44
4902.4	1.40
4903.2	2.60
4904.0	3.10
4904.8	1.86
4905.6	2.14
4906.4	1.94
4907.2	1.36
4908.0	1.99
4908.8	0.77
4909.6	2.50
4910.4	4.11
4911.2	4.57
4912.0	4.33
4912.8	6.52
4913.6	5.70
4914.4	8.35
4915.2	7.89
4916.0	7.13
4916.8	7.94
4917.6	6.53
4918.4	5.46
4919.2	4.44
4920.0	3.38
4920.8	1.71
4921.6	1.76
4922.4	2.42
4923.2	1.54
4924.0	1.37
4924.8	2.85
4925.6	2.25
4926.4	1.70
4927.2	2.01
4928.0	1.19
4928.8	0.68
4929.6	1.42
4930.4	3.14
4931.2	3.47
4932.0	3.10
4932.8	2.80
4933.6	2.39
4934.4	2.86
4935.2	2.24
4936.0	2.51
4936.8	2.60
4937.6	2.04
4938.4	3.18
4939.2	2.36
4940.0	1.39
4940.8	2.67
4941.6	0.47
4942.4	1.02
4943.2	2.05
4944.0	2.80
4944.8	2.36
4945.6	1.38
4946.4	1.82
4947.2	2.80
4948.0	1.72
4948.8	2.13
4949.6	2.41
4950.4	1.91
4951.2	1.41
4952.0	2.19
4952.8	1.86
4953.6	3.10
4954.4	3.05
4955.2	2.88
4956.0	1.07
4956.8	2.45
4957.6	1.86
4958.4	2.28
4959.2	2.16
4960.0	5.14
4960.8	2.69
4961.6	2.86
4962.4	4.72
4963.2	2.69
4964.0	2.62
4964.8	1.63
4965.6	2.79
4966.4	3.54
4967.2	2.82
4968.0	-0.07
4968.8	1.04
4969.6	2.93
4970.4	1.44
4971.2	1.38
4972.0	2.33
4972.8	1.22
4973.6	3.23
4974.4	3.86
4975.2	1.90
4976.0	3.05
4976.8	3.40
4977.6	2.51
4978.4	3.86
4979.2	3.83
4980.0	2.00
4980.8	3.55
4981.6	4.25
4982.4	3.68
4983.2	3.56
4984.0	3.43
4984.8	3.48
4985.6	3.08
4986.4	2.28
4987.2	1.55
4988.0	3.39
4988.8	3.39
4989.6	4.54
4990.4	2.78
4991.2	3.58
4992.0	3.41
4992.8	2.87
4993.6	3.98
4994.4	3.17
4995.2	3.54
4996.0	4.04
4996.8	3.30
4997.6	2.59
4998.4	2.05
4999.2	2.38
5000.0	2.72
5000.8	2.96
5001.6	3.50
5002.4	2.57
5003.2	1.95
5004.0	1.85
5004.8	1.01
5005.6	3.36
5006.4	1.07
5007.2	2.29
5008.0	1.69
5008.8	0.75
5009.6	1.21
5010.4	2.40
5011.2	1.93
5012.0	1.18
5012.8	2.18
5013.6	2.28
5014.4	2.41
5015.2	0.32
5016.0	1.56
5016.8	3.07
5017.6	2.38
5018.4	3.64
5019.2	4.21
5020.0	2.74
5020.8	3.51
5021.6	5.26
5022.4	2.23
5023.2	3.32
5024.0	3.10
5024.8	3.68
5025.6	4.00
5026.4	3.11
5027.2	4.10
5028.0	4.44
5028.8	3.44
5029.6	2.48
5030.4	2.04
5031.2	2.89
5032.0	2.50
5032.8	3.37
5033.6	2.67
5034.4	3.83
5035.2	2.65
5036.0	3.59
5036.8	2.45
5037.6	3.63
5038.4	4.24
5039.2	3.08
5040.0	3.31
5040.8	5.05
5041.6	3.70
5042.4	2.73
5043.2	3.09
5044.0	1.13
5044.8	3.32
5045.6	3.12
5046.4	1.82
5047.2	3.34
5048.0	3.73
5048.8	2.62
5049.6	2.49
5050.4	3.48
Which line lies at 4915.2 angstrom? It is [O II]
